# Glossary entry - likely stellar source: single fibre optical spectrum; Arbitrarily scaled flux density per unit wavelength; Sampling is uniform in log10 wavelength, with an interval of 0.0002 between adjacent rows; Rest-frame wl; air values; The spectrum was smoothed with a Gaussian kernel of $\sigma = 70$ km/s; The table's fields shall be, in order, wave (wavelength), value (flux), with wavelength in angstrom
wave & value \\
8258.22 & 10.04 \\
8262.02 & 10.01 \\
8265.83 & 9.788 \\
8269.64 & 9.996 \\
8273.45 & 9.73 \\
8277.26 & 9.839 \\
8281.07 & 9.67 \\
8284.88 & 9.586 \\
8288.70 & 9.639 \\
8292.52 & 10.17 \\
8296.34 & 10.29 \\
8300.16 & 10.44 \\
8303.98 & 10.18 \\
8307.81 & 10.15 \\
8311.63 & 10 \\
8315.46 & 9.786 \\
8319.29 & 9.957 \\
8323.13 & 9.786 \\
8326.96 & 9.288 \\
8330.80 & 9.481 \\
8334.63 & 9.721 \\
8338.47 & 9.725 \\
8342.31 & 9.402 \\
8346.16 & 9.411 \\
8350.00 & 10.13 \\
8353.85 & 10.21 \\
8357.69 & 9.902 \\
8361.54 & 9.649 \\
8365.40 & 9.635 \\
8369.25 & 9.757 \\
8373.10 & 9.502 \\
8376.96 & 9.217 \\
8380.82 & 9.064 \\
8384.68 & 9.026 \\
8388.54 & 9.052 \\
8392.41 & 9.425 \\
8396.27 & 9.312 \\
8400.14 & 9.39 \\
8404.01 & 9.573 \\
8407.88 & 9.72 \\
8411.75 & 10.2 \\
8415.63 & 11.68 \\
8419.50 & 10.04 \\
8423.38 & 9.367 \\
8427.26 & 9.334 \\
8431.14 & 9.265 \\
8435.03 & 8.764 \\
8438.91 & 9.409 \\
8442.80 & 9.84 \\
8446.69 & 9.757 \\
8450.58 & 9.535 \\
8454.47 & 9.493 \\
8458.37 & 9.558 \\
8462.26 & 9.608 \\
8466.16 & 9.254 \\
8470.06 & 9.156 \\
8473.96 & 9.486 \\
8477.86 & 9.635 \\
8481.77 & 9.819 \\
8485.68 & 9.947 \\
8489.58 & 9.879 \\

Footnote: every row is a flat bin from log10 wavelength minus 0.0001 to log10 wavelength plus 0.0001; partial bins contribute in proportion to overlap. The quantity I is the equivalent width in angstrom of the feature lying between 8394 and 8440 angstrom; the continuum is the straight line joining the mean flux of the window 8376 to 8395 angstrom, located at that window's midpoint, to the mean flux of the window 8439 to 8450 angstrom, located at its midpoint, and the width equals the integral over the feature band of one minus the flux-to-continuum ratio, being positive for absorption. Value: -1.1 angstrom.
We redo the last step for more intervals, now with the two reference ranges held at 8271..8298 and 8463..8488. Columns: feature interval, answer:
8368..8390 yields 1.0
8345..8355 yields -0.2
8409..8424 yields -1.1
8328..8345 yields 0.4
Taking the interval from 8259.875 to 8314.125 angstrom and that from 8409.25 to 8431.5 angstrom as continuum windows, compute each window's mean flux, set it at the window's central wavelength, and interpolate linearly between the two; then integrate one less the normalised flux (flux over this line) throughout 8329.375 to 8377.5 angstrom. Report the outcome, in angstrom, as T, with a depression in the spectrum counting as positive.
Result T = 1.5 angstrom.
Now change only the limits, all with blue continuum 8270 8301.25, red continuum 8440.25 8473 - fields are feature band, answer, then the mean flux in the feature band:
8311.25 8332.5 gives 0.3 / 9.69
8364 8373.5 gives 0.1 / 9.66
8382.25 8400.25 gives 0.8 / 9.22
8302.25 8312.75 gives -0.3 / 10.1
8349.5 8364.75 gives -0.3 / 9.93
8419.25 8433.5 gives 0.3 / 9.41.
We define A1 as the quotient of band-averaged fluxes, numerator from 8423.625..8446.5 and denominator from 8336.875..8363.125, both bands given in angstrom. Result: 0.96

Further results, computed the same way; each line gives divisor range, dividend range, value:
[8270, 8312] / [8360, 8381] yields 0.95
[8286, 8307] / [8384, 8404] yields 0.92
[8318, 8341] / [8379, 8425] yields 1.00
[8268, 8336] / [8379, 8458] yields 0.97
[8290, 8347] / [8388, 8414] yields 0.97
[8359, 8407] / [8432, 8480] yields 1.01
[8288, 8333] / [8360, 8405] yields 0.94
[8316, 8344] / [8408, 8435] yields 1.03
